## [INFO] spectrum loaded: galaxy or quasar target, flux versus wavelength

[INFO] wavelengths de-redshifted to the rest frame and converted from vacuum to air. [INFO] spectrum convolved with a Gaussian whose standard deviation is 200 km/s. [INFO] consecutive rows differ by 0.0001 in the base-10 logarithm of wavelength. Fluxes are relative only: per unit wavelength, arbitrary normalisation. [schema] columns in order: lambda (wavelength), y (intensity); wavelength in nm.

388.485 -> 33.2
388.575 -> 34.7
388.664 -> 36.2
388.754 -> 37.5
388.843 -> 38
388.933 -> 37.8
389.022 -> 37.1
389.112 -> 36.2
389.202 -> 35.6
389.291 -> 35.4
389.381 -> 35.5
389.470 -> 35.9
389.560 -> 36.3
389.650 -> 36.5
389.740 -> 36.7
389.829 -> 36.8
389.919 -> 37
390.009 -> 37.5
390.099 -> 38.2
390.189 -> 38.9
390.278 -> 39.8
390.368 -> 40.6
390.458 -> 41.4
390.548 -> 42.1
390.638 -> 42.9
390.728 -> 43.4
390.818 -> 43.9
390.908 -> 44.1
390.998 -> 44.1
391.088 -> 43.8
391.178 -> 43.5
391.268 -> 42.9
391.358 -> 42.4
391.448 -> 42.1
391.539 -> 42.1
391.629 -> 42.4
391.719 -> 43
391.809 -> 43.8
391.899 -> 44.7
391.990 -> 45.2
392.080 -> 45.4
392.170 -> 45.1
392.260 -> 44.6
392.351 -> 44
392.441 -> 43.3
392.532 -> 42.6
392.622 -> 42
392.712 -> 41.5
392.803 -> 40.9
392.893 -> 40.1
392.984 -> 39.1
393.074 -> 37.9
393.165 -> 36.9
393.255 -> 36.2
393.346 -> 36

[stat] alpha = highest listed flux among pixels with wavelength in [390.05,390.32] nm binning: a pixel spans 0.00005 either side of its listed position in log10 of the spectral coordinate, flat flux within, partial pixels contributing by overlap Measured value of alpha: 39.8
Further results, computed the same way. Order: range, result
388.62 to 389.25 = 38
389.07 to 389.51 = 36.2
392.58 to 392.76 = 42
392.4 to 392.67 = 43.3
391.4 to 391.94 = 44.7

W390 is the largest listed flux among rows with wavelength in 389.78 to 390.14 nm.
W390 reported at 38.2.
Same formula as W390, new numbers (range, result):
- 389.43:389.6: 36.3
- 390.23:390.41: 40.6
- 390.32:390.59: 42.1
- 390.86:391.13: 44.1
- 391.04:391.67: 43.8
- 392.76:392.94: 40.9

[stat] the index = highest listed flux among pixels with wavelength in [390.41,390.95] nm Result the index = 44.1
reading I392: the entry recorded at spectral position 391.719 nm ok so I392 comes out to 43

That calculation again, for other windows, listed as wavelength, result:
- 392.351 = 44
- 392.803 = 40.9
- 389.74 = 36.7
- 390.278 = 39.8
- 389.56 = 36.3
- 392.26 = 44.6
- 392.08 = 45.4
